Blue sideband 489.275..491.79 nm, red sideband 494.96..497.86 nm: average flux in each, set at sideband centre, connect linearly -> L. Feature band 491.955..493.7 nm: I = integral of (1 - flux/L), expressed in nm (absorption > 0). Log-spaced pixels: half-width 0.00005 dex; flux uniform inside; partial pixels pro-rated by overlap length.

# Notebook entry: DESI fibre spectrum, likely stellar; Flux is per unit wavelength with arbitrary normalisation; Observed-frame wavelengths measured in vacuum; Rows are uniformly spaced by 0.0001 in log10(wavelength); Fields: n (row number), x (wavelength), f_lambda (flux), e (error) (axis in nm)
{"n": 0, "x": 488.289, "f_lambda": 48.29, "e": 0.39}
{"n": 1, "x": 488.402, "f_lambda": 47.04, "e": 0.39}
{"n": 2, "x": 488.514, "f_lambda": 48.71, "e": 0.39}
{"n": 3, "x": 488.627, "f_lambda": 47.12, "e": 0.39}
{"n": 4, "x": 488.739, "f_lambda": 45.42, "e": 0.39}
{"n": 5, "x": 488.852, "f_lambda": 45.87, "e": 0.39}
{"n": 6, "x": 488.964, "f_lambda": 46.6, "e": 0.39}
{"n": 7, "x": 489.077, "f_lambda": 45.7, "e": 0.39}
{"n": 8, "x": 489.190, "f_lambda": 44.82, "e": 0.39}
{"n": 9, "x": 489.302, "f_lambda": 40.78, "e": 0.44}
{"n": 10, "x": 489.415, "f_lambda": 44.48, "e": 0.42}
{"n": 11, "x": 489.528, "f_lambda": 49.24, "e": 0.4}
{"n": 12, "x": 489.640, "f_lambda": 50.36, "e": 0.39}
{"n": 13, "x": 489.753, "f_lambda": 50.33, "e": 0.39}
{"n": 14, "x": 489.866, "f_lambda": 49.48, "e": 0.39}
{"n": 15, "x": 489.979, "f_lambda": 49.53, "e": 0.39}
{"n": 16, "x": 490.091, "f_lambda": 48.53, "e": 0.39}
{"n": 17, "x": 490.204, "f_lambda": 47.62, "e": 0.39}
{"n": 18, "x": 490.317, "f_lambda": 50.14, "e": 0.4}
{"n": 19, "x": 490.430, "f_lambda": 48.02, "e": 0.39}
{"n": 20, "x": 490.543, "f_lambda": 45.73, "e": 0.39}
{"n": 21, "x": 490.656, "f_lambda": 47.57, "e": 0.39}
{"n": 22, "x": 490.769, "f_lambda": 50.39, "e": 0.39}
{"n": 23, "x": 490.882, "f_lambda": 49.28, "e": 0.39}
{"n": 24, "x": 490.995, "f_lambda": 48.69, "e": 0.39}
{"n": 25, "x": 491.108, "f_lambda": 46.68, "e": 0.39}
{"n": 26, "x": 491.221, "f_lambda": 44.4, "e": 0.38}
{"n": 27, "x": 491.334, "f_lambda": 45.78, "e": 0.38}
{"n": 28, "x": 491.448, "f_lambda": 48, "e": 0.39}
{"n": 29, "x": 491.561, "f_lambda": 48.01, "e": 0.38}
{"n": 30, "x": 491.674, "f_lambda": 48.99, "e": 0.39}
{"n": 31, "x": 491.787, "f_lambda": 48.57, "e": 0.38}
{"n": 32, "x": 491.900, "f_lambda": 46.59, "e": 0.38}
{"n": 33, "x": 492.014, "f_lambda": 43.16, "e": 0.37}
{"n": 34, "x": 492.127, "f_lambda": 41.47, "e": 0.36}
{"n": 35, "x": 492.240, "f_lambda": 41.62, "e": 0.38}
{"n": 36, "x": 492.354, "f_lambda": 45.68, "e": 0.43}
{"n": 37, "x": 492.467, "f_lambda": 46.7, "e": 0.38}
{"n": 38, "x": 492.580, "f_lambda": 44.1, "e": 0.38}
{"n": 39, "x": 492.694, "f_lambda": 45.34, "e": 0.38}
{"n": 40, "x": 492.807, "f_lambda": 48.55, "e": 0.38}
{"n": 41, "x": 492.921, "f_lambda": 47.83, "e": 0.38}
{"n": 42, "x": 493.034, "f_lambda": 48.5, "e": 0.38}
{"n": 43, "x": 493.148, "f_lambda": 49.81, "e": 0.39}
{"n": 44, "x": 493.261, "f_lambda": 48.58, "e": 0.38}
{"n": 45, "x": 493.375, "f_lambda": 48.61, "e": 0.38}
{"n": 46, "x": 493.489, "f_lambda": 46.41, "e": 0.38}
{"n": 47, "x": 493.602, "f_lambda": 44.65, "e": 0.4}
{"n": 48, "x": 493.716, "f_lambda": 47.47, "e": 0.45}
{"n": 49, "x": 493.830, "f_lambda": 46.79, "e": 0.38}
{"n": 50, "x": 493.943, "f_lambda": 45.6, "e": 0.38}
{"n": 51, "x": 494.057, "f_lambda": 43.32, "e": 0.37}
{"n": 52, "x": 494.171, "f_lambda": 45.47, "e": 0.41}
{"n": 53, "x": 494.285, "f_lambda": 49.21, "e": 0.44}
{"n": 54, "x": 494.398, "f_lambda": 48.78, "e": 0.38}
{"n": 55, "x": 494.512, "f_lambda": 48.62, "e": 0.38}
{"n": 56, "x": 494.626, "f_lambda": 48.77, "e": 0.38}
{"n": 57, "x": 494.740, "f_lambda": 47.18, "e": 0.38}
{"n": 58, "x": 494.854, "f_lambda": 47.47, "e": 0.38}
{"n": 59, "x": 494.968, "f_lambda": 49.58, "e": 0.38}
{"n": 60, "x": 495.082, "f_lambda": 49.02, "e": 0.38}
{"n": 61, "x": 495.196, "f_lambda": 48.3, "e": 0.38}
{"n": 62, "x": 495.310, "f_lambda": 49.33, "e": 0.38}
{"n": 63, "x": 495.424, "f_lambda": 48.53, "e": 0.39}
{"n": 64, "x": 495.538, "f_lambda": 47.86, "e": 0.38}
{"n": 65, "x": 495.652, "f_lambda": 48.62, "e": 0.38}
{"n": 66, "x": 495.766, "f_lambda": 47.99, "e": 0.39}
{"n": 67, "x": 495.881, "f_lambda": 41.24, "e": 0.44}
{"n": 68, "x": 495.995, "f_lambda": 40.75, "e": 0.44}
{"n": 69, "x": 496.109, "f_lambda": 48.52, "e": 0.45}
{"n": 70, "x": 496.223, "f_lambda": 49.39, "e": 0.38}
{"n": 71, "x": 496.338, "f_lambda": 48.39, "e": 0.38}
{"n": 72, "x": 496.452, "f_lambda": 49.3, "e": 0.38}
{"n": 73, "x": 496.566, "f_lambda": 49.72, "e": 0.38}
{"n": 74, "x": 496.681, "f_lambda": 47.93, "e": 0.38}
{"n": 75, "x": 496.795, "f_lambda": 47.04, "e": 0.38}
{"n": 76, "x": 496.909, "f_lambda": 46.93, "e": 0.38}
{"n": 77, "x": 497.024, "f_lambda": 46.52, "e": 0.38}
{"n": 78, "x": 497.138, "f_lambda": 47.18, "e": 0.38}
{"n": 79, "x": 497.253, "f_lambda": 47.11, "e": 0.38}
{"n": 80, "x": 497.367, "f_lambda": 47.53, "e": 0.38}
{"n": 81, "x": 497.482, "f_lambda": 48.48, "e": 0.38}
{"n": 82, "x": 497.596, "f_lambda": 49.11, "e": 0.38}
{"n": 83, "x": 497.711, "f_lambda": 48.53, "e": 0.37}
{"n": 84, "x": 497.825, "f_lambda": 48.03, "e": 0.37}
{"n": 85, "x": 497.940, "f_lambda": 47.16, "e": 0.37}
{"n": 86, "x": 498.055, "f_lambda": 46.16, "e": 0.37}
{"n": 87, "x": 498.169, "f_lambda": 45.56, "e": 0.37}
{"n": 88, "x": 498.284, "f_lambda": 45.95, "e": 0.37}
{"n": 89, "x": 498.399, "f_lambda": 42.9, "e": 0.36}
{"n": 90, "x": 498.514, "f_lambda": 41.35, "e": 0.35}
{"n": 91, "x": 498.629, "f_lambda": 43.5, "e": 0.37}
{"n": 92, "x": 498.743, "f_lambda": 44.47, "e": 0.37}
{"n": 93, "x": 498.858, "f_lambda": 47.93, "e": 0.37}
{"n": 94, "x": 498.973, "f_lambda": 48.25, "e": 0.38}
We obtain 0.06 nm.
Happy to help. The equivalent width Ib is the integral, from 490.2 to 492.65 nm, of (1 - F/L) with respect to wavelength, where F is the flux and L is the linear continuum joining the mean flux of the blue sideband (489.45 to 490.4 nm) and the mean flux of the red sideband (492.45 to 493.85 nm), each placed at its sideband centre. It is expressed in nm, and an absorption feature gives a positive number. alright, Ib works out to 0.08 nm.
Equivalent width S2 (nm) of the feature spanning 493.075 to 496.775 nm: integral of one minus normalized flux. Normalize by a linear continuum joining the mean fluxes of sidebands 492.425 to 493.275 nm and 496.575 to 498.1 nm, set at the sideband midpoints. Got -0.004 nm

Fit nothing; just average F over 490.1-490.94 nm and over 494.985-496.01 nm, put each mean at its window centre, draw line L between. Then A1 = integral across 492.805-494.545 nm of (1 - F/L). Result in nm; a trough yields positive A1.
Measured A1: 0.01 nm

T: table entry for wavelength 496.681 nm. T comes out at 47.93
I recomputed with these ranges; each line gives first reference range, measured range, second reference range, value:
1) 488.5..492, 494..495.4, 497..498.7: -0.035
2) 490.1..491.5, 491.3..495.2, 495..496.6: 0.061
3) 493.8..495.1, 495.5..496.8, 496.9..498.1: 0.008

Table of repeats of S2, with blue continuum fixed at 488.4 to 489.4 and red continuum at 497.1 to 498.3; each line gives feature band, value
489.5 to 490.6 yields -0.07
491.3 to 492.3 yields 0.01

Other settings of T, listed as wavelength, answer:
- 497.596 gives 49.11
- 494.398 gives 48.78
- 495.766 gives 47.99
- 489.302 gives 40.78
